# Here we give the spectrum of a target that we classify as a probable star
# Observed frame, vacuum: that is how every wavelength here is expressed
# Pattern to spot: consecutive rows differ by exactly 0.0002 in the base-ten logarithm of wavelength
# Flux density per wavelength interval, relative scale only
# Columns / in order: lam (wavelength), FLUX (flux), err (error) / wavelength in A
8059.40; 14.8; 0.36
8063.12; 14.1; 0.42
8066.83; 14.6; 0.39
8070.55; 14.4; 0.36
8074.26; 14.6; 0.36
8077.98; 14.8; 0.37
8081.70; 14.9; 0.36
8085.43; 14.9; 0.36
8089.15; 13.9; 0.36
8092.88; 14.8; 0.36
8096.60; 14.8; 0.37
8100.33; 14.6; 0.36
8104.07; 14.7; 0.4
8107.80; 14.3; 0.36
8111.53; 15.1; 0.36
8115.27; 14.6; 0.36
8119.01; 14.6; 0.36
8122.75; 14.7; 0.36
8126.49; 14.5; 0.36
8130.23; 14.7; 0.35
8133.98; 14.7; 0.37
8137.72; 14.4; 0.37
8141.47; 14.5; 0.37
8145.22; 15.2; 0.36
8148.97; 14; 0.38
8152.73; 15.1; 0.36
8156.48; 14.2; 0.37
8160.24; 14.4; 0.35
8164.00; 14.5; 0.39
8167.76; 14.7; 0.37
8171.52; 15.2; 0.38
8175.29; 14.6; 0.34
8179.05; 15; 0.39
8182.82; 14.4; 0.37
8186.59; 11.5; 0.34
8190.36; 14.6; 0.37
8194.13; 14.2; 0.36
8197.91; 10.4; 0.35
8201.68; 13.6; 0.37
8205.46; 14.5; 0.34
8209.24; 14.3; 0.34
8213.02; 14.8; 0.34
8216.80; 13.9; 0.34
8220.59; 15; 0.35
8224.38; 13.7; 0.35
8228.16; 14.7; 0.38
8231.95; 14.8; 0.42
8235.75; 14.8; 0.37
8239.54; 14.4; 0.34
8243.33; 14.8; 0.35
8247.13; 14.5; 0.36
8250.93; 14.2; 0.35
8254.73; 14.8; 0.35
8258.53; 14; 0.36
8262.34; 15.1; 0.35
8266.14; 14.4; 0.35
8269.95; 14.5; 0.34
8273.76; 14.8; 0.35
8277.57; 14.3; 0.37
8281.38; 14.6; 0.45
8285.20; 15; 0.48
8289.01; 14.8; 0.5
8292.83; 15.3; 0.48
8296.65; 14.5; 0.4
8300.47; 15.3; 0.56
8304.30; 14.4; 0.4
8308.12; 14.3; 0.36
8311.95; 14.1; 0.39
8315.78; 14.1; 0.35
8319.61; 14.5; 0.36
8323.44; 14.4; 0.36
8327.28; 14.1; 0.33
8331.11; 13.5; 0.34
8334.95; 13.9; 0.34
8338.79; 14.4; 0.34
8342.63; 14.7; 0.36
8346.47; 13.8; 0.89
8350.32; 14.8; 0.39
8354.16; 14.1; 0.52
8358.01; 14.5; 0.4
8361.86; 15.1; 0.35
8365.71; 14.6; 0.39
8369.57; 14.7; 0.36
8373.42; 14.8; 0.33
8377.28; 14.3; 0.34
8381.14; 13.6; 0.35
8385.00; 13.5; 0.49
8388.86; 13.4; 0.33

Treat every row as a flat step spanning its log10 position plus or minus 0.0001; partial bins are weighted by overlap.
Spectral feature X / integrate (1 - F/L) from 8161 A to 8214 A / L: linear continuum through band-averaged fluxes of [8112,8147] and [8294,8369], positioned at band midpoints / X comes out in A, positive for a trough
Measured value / 2.1 A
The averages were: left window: 14.7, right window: 14.4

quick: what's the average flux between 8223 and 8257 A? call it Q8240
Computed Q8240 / 14.5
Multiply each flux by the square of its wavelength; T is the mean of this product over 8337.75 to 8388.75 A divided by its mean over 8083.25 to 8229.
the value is 1.0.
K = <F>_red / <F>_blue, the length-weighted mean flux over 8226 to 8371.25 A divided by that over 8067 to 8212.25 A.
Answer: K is 1.0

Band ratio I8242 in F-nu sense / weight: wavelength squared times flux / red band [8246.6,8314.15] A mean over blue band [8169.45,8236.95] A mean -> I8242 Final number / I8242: 1.1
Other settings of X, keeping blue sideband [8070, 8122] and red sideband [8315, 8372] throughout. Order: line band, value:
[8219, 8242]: -0.1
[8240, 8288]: -0.4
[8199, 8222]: 0.5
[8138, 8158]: 0.0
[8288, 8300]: -0.4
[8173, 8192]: 0.7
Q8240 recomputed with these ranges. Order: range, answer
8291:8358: 14.4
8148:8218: 14.1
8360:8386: 14.4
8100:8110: 14.5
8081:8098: 14.6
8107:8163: 14.6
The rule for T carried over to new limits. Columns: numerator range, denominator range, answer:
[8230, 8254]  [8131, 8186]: 1.02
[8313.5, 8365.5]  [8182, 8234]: 1.06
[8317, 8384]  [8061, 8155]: 1.04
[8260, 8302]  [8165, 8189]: 1.06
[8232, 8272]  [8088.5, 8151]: 1.03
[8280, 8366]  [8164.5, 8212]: 1.07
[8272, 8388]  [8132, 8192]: 1.04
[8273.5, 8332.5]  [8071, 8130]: 1.04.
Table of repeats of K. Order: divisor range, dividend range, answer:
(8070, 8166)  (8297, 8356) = 0.98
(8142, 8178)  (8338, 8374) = 0.99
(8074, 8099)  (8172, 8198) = 0.94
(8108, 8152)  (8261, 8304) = 1.01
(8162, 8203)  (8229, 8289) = 1.05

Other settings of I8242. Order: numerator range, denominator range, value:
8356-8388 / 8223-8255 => 1.02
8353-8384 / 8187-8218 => 1.10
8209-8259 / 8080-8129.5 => 1.02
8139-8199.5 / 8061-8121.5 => 0.99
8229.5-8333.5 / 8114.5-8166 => 1.03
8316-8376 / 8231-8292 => 1.00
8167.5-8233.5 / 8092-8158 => 0.98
